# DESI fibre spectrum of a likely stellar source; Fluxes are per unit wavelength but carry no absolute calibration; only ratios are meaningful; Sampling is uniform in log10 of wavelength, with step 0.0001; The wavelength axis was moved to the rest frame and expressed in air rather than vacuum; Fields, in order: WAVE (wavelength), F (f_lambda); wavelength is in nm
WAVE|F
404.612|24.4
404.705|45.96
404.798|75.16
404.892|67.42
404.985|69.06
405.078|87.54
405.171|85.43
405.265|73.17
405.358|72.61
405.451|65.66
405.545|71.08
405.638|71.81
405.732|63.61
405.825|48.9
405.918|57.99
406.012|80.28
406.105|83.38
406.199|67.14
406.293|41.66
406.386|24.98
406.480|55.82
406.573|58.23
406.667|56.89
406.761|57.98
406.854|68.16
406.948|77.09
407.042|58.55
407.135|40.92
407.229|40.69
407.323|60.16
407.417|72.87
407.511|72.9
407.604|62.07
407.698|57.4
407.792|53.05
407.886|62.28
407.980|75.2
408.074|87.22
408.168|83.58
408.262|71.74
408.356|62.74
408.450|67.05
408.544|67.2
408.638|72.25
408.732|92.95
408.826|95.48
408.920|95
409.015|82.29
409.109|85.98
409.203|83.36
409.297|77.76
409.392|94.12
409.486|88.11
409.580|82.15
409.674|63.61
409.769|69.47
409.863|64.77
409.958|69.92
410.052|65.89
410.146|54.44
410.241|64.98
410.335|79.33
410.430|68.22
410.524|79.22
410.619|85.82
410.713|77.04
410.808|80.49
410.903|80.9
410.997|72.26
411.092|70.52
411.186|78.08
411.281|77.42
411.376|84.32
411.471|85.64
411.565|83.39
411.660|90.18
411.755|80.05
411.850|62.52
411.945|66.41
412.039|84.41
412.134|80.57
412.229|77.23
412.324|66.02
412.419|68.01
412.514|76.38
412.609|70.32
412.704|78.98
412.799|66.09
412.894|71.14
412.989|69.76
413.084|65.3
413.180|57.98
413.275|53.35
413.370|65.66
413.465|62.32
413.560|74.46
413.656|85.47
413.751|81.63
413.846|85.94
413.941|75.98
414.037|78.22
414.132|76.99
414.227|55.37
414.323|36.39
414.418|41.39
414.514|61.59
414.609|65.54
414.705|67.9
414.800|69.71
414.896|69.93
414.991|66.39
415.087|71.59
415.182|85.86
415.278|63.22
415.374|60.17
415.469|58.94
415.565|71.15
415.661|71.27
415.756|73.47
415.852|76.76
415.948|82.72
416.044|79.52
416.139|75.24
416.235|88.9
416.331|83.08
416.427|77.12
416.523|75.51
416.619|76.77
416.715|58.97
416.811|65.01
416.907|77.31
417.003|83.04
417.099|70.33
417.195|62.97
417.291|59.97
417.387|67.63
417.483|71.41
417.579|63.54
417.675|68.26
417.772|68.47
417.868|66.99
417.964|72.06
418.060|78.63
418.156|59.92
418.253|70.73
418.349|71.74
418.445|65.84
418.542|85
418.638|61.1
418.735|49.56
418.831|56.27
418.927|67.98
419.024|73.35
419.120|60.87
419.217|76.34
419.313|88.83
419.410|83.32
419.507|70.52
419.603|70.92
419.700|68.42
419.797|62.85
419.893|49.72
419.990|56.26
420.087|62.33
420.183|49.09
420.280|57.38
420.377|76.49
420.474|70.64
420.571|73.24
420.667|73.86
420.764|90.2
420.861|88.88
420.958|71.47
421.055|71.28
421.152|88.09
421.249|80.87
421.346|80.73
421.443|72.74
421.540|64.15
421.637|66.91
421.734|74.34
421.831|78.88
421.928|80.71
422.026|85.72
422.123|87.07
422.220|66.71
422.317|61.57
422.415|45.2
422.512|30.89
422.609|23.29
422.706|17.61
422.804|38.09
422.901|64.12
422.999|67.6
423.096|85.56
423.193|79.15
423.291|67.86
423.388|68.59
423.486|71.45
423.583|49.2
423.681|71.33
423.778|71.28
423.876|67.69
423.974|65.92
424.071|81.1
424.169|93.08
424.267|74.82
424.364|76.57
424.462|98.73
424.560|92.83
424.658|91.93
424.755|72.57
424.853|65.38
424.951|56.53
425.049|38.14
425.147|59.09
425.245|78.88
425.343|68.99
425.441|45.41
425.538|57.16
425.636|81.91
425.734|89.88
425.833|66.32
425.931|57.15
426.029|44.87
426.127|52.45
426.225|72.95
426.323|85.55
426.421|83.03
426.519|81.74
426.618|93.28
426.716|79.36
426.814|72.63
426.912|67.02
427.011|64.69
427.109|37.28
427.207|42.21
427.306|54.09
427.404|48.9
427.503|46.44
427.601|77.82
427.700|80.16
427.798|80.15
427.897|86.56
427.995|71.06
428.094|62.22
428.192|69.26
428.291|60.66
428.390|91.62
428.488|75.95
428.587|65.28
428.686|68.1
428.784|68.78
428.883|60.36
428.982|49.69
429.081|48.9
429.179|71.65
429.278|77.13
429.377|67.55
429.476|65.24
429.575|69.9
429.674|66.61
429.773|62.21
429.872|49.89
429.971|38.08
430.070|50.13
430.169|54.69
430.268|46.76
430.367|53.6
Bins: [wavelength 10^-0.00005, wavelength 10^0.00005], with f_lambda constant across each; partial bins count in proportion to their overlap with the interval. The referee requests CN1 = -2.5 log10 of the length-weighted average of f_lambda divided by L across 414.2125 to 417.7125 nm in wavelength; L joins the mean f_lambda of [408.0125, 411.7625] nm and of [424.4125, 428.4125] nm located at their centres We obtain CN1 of 0.080 mag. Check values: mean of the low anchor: 77.8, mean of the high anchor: 68.8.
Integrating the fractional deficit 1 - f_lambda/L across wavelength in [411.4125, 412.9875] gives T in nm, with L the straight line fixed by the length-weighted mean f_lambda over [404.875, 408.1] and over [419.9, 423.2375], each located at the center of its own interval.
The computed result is -0.25 nm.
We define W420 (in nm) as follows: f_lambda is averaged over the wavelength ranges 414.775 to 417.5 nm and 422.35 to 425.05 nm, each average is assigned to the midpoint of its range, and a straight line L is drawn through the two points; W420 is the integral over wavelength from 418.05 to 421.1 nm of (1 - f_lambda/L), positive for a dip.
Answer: 0.01 nm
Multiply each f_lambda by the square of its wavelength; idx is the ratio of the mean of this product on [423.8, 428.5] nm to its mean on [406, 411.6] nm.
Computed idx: 1.1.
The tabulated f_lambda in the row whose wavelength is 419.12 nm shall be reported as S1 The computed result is 60.87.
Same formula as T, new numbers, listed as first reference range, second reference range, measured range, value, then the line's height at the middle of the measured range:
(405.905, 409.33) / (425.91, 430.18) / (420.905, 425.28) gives -0.18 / 66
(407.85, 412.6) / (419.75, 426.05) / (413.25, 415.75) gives 0.20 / 73.8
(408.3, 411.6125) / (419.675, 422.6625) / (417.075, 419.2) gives 0.10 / 70.5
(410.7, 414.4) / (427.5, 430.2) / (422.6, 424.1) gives 0.12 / 68.3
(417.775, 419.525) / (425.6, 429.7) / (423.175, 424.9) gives -0.17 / 68.7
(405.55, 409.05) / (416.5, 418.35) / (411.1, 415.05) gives -0.18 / 68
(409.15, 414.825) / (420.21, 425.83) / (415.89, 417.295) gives -0.07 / 71.3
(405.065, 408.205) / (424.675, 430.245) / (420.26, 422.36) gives -0.35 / 65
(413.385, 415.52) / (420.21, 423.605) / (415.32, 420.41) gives -0.12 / 67.8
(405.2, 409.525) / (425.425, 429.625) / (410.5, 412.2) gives -0.26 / 68.5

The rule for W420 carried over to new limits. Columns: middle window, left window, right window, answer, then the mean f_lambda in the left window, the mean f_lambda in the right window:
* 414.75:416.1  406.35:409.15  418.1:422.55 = -0.05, 67.4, 69.6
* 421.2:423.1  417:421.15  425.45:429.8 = 0.15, 69.1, 67.5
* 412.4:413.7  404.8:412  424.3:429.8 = 0.03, 71.2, 68.3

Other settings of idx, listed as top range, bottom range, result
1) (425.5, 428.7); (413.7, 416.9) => 1.03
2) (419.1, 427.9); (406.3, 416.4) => 1.02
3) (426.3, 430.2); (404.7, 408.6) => 1.13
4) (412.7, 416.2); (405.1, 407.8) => 1.15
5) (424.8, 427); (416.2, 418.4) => 1.00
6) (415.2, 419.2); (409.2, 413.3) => 0.97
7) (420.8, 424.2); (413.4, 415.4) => 1.03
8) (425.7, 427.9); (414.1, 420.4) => 1.03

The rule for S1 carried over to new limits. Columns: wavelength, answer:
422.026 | 85.72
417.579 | 63.54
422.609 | 23.29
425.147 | 59.09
